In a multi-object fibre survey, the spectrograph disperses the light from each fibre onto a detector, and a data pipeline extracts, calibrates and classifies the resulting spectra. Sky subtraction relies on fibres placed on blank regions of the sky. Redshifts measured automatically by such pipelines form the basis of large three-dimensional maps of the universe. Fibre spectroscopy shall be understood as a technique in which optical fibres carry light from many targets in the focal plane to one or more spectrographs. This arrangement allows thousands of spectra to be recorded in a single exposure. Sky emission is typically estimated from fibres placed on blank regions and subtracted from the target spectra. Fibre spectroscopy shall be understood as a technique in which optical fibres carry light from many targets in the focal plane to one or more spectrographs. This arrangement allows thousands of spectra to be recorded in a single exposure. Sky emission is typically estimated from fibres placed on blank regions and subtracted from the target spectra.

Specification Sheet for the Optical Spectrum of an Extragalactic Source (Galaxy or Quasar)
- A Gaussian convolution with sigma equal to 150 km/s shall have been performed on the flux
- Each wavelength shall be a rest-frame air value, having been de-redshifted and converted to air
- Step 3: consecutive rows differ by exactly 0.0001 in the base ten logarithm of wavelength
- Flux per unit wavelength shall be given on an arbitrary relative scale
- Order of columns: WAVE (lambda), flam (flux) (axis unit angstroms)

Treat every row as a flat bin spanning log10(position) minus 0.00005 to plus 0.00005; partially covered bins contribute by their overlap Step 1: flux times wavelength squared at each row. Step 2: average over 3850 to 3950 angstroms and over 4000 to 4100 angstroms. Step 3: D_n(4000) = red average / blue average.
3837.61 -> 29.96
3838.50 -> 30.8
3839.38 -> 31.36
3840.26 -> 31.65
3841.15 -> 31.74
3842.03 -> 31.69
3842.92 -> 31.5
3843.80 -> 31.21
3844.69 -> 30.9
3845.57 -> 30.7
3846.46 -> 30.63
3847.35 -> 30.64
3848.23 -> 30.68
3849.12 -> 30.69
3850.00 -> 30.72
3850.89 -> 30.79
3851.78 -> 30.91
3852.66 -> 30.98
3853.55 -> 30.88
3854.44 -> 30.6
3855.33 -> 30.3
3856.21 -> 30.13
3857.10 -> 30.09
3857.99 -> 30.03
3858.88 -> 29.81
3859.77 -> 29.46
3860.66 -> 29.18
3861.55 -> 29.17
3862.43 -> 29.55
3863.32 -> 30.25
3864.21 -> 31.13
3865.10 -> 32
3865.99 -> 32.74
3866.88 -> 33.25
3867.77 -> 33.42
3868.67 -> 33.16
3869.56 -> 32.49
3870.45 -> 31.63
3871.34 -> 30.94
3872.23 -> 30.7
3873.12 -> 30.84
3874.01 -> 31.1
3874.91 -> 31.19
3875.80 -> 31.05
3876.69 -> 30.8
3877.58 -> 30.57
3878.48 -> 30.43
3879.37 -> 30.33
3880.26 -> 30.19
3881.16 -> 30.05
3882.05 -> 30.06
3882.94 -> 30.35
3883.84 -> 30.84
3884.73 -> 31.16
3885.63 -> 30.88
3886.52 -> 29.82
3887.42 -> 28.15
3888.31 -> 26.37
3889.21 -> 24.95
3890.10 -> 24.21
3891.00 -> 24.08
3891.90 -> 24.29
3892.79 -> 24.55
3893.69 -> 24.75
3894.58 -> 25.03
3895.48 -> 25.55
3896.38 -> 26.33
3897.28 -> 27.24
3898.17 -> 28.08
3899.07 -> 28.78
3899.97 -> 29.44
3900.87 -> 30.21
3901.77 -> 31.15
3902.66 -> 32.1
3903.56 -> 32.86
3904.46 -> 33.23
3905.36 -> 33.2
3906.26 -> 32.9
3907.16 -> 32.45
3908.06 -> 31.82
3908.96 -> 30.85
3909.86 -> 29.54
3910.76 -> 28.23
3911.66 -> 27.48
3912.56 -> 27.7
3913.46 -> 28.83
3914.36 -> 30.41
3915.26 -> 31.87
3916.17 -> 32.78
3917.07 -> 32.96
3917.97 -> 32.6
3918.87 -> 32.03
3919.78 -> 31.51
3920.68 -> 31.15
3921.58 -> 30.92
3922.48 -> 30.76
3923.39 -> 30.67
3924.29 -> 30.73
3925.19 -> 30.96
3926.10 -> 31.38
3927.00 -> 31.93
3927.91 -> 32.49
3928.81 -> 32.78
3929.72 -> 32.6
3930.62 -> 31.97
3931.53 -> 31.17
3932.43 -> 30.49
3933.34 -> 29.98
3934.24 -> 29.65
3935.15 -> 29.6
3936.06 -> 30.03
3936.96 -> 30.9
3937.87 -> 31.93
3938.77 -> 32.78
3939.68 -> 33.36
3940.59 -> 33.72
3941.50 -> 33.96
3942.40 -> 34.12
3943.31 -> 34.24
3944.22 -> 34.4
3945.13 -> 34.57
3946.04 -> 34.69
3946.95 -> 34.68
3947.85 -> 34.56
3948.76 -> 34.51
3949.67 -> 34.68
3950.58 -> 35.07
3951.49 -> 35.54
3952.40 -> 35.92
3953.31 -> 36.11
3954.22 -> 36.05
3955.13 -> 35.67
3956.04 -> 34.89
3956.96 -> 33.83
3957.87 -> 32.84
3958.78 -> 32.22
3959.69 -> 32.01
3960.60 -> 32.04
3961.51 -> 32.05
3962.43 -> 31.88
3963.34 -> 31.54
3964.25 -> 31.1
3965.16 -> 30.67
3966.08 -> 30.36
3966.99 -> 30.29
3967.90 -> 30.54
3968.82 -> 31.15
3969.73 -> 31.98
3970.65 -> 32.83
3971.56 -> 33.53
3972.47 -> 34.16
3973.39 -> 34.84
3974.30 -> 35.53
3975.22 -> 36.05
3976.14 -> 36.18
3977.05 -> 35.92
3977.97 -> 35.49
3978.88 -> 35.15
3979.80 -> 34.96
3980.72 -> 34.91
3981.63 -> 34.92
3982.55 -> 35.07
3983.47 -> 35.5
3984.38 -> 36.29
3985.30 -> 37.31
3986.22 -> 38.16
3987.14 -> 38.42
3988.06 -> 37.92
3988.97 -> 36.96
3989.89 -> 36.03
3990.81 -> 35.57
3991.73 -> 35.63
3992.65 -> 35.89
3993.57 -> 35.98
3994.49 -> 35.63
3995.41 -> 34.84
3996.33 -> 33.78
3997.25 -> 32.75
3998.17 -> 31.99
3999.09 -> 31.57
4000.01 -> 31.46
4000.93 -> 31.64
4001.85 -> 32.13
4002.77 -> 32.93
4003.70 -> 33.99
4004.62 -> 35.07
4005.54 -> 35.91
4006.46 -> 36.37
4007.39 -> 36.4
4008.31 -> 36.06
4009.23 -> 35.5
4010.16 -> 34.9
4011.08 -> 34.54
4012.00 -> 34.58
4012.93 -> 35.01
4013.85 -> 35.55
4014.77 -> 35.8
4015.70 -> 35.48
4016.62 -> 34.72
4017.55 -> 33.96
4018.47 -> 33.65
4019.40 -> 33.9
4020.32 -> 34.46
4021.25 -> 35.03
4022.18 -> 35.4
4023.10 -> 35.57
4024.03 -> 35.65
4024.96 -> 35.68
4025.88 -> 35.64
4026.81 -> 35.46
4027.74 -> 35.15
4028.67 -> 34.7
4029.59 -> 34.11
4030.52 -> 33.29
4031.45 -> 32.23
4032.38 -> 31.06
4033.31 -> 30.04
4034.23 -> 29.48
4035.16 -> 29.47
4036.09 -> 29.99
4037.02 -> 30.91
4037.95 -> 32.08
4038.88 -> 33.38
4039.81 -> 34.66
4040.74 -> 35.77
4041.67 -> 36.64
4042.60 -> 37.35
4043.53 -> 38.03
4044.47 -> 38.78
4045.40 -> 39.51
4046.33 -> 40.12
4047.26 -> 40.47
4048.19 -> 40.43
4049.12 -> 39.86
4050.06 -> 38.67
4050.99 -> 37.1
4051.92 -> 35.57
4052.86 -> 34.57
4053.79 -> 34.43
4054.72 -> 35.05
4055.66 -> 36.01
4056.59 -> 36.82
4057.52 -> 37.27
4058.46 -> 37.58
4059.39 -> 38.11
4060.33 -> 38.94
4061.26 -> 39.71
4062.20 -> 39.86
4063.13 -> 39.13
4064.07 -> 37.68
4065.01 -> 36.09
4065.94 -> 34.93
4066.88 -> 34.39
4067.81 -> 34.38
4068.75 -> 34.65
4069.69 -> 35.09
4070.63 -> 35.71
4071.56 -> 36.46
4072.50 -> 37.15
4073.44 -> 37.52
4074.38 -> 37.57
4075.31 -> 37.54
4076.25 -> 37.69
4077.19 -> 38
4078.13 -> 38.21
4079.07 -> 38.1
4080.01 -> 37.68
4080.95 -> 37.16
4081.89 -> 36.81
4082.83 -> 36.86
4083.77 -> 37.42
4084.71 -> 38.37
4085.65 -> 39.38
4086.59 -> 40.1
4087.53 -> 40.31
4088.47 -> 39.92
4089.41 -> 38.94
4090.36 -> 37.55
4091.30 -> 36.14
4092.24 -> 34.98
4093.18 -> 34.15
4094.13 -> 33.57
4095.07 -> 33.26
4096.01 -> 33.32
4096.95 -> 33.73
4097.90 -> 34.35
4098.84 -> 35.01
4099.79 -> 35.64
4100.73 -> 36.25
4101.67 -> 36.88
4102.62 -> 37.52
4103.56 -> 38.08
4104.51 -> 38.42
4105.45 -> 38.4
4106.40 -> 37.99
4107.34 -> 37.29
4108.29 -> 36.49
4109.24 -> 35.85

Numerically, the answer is 1.26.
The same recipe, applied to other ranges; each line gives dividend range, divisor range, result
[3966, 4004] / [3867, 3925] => 1.20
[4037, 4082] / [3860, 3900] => 1.38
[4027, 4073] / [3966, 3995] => 1.06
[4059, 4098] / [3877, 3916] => 1.39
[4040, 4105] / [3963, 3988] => 1.14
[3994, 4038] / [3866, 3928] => 1.20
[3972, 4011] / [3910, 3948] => 1.14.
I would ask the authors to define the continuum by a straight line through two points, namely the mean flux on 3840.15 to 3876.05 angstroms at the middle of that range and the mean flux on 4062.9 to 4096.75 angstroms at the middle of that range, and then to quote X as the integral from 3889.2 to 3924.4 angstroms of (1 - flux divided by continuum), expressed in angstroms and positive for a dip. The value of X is 3.02 angstroms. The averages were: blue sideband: 31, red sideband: 36.8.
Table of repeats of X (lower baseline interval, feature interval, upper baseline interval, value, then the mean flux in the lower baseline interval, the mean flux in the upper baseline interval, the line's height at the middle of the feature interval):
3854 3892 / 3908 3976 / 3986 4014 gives 0.72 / 30.1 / 34.9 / 32.7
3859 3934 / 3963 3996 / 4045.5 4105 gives -1.25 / 30.2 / 37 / 33.4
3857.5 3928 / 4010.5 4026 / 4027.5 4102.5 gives -0.19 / 30.1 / 36.2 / 34.5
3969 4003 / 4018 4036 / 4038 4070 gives 1.27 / 34.9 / 37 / 36.2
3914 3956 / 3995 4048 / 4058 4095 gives 1.48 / 32.7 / 37.2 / 35.5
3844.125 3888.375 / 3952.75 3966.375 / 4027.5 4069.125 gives 0.14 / 30.7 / 35.8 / 33.3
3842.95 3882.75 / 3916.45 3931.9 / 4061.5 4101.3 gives 0.37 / 30.8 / 36.7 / 32.5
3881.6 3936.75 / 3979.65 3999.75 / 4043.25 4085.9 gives -0.99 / 29.9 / 37.4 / 33.8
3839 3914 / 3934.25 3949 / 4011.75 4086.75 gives -0.39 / 30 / 36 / 32.3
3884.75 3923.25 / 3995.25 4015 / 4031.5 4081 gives -0.15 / 29.4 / 36.2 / 33.9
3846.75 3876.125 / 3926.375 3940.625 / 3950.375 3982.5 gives 0.56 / 30.9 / 33.7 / 32.8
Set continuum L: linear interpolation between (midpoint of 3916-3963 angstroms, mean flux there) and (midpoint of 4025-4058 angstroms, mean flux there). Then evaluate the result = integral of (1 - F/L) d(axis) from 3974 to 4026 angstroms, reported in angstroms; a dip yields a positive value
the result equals -1.3 angstroms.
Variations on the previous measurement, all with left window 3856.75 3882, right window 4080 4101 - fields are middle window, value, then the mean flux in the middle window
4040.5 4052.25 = -0.99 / 38.4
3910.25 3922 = 0.53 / 30.6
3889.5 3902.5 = 1.97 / 26.8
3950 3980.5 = -0.24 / 33.6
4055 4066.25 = -0.60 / 37.7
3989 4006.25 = 0.01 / 34.1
